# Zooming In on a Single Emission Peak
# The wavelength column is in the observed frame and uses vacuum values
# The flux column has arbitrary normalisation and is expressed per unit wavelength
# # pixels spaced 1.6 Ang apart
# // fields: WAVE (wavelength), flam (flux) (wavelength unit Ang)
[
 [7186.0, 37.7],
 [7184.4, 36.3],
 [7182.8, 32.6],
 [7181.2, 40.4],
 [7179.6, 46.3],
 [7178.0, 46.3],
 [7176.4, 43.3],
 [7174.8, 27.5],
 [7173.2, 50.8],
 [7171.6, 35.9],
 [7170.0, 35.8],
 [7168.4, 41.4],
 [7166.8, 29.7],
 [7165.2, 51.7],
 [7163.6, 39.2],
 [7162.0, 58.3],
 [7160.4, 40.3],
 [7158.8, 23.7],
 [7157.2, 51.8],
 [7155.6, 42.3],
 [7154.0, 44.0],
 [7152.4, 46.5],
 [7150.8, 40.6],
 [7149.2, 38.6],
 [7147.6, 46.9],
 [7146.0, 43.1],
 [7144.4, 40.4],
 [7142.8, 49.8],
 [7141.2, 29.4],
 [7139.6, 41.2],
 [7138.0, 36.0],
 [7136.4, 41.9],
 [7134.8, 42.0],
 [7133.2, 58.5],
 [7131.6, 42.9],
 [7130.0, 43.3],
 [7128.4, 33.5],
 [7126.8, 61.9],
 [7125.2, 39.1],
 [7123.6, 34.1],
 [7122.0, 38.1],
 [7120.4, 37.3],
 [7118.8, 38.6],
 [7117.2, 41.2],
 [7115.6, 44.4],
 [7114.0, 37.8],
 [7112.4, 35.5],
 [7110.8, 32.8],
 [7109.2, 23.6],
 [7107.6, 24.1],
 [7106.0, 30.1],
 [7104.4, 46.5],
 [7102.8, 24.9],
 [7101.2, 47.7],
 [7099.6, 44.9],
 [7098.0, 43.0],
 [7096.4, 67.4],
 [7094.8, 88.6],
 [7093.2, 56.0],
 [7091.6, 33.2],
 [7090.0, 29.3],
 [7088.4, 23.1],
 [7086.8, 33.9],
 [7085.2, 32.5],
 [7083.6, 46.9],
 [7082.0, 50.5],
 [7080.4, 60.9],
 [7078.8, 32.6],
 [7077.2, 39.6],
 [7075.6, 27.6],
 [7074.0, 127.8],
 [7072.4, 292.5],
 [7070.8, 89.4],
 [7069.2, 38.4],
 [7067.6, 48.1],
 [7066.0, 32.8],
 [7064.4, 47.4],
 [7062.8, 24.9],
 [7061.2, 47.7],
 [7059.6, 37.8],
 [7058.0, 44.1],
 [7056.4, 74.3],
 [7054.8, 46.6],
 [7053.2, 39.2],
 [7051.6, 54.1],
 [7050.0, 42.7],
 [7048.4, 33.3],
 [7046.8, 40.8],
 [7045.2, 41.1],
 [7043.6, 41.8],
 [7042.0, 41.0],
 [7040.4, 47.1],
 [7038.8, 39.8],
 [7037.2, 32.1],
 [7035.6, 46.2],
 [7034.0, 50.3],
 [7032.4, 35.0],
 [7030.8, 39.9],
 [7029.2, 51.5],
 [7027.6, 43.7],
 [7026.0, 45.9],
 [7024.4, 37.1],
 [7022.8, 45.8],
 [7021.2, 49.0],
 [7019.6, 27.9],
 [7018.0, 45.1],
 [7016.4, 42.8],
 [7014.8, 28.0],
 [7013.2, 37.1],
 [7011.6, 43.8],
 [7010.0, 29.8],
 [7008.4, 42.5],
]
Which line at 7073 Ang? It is H-alpha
